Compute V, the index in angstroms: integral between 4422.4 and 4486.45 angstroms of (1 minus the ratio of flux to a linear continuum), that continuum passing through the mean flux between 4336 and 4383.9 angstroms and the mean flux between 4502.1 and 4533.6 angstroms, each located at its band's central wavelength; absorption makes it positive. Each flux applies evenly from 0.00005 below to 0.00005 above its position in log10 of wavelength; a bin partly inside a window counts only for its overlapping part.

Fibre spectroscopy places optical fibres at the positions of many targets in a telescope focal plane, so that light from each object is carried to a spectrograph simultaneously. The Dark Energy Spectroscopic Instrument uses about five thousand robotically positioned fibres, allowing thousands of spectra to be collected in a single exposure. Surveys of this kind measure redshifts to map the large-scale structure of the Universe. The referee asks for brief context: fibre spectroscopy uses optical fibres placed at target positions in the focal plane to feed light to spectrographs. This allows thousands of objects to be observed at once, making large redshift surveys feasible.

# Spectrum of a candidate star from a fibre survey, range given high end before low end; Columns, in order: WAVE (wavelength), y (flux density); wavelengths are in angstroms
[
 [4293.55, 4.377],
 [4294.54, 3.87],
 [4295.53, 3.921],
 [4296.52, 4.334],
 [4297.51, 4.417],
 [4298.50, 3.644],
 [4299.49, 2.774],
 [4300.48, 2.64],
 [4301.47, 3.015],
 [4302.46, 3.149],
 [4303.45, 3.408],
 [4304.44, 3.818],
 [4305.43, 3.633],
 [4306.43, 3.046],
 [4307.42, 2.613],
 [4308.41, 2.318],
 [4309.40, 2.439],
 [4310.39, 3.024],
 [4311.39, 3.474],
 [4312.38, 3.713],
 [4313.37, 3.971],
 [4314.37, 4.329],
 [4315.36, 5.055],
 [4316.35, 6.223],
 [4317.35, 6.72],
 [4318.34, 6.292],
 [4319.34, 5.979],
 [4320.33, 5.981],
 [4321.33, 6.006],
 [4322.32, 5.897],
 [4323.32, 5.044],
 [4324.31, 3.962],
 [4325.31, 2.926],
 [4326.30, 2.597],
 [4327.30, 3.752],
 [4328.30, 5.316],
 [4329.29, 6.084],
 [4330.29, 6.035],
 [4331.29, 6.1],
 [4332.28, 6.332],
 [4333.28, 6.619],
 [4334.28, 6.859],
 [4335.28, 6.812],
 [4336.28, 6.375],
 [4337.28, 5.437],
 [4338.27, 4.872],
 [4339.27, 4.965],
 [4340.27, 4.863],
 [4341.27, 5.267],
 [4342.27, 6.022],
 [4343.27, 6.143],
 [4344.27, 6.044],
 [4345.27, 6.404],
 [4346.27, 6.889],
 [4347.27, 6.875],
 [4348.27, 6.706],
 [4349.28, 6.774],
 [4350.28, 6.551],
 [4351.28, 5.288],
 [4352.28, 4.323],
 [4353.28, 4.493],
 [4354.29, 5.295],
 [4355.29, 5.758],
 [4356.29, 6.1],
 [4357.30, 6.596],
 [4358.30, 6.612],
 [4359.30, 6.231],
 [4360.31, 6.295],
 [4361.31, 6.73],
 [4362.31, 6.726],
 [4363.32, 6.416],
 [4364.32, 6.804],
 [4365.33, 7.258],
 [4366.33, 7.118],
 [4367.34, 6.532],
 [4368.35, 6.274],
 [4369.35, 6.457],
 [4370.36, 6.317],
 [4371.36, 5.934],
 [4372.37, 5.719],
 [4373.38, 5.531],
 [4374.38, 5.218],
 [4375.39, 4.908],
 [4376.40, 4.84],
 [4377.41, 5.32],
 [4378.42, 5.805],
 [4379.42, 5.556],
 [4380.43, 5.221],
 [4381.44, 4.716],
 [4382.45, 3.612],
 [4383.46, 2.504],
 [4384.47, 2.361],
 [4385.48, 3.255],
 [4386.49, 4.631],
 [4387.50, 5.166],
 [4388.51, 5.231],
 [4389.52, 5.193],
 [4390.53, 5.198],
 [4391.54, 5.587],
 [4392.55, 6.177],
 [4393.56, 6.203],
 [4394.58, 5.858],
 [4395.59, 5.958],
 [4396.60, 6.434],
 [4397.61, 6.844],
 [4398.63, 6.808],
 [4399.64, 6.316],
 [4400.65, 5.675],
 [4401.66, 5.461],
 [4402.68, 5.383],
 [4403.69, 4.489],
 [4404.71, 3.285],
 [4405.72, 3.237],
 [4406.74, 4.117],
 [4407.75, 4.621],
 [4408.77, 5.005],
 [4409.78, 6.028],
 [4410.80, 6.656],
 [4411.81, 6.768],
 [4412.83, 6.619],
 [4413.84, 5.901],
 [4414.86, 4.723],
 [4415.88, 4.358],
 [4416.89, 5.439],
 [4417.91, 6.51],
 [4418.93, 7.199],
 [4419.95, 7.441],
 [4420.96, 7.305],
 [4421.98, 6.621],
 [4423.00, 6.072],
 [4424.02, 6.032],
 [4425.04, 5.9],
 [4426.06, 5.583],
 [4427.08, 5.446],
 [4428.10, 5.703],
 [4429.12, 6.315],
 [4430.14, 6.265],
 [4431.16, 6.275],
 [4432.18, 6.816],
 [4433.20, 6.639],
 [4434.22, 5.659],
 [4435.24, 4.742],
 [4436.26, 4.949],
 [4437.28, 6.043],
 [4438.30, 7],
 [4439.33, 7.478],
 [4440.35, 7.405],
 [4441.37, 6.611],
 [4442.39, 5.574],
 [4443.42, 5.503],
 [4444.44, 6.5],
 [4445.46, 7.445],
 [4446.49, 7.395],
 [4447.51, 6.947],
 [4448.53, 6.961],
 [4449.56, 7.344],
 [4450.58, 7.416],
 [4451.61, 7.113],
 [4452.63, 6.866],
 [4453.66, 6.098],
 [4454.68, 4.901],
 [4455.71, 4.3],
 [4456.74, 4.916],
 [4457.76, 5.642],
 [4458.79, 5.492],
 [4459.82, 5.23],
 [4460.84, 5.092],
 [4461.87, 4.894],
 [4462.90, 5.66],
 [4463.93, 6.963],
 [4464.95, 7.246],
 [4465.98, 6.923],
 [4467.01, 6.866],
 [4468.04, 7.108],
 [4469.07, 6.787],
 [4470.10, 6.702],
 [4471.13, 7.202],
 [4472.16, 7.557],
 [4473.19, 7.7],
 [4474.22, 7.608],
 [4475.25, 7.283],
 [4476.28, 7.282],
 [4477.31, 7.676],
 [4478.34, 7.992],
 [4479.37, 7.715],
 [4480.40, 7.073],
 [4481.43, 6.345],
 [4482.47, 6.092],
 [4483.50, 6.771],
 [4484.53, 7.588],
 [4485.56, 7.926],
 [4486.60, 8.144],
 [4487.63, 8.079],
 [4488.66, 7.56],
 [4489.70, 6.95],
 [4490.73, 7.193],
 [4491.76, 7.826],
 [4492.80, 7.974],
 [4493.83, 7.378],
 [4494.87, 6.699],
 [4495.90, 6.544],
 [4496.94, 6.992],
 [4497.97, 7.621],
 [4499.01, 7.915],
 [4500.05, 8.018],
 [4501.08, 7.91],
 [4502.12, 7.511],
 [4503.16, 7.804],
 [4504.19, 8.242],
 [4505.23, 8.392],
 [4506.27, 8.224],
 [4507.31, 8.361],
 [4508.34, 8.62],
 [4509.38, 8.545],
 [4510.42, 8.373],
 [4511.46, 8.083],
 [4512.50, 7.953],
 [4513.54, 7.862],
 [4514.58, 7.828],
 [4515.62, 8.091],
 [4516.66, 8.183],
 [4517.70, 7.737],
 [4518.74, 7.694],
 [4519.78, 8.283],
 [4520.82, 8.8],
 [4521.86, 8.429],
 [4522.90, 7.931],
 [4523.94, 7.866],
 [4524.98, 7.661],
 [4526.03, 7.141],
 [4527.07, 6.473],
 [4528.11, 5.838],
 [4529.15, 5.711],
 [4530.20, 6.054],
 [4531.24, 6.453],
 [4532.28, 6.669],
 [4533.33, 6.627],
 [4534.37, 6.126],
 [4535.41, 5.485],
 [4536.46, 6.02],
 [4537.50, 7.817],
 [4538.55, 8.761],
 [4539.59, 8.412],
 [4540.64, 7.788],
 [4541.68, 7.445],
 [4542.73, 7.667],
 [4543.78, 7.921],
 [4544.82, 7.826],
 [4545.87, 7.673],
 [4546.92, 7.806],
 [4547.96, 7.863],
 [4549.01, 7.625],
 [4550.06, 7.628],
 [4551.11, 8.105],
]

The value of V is 3.9 angstroms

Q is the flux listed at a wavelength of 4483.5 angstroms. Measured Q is 6.771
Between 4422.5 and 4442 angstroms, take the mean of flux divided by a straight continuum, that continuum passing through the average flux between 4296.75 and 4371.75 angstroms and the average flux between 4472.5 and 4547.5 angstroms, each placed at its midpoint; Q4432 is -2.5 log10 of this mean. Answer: 0.07 mag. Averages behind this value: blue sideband 5.28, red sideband 7.53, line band 6.15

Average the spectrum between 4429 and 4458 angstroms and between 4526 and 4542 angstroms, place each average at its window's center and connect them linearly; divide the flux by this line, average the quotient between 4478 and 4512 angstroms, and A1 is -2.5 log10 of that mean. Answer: -0.16 mag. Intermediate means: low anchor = 6.32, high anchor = 6.79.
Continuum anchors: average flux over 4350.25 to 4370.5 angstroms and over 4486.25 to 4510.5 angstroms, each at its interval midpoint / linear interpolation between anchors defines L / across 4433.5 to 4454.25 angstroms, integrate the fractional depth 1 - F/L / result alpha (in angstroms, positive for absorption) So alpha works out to 1.8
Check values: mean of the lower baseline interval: 6.19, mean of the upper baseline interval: 7.78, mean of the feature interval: 6.55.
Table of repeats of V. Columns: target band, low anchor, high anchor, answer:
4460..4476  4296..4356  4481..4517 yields 1.0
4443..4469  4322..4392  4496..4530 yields 2.5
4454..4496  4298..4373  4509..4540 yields 0.5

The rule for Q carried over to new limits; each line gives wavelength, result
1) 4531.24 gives 6.453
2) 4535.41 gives 5.485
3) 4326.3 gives 2.597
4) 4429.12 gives 6.315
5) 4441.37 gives 6.611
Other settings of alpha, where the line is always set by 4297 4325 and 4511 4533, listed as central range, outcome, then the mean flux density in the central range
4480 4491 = -0.6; 7.25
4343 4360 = -4.5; 6.06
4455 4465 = 1.6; 5.45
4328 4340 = -3.9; 5.98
